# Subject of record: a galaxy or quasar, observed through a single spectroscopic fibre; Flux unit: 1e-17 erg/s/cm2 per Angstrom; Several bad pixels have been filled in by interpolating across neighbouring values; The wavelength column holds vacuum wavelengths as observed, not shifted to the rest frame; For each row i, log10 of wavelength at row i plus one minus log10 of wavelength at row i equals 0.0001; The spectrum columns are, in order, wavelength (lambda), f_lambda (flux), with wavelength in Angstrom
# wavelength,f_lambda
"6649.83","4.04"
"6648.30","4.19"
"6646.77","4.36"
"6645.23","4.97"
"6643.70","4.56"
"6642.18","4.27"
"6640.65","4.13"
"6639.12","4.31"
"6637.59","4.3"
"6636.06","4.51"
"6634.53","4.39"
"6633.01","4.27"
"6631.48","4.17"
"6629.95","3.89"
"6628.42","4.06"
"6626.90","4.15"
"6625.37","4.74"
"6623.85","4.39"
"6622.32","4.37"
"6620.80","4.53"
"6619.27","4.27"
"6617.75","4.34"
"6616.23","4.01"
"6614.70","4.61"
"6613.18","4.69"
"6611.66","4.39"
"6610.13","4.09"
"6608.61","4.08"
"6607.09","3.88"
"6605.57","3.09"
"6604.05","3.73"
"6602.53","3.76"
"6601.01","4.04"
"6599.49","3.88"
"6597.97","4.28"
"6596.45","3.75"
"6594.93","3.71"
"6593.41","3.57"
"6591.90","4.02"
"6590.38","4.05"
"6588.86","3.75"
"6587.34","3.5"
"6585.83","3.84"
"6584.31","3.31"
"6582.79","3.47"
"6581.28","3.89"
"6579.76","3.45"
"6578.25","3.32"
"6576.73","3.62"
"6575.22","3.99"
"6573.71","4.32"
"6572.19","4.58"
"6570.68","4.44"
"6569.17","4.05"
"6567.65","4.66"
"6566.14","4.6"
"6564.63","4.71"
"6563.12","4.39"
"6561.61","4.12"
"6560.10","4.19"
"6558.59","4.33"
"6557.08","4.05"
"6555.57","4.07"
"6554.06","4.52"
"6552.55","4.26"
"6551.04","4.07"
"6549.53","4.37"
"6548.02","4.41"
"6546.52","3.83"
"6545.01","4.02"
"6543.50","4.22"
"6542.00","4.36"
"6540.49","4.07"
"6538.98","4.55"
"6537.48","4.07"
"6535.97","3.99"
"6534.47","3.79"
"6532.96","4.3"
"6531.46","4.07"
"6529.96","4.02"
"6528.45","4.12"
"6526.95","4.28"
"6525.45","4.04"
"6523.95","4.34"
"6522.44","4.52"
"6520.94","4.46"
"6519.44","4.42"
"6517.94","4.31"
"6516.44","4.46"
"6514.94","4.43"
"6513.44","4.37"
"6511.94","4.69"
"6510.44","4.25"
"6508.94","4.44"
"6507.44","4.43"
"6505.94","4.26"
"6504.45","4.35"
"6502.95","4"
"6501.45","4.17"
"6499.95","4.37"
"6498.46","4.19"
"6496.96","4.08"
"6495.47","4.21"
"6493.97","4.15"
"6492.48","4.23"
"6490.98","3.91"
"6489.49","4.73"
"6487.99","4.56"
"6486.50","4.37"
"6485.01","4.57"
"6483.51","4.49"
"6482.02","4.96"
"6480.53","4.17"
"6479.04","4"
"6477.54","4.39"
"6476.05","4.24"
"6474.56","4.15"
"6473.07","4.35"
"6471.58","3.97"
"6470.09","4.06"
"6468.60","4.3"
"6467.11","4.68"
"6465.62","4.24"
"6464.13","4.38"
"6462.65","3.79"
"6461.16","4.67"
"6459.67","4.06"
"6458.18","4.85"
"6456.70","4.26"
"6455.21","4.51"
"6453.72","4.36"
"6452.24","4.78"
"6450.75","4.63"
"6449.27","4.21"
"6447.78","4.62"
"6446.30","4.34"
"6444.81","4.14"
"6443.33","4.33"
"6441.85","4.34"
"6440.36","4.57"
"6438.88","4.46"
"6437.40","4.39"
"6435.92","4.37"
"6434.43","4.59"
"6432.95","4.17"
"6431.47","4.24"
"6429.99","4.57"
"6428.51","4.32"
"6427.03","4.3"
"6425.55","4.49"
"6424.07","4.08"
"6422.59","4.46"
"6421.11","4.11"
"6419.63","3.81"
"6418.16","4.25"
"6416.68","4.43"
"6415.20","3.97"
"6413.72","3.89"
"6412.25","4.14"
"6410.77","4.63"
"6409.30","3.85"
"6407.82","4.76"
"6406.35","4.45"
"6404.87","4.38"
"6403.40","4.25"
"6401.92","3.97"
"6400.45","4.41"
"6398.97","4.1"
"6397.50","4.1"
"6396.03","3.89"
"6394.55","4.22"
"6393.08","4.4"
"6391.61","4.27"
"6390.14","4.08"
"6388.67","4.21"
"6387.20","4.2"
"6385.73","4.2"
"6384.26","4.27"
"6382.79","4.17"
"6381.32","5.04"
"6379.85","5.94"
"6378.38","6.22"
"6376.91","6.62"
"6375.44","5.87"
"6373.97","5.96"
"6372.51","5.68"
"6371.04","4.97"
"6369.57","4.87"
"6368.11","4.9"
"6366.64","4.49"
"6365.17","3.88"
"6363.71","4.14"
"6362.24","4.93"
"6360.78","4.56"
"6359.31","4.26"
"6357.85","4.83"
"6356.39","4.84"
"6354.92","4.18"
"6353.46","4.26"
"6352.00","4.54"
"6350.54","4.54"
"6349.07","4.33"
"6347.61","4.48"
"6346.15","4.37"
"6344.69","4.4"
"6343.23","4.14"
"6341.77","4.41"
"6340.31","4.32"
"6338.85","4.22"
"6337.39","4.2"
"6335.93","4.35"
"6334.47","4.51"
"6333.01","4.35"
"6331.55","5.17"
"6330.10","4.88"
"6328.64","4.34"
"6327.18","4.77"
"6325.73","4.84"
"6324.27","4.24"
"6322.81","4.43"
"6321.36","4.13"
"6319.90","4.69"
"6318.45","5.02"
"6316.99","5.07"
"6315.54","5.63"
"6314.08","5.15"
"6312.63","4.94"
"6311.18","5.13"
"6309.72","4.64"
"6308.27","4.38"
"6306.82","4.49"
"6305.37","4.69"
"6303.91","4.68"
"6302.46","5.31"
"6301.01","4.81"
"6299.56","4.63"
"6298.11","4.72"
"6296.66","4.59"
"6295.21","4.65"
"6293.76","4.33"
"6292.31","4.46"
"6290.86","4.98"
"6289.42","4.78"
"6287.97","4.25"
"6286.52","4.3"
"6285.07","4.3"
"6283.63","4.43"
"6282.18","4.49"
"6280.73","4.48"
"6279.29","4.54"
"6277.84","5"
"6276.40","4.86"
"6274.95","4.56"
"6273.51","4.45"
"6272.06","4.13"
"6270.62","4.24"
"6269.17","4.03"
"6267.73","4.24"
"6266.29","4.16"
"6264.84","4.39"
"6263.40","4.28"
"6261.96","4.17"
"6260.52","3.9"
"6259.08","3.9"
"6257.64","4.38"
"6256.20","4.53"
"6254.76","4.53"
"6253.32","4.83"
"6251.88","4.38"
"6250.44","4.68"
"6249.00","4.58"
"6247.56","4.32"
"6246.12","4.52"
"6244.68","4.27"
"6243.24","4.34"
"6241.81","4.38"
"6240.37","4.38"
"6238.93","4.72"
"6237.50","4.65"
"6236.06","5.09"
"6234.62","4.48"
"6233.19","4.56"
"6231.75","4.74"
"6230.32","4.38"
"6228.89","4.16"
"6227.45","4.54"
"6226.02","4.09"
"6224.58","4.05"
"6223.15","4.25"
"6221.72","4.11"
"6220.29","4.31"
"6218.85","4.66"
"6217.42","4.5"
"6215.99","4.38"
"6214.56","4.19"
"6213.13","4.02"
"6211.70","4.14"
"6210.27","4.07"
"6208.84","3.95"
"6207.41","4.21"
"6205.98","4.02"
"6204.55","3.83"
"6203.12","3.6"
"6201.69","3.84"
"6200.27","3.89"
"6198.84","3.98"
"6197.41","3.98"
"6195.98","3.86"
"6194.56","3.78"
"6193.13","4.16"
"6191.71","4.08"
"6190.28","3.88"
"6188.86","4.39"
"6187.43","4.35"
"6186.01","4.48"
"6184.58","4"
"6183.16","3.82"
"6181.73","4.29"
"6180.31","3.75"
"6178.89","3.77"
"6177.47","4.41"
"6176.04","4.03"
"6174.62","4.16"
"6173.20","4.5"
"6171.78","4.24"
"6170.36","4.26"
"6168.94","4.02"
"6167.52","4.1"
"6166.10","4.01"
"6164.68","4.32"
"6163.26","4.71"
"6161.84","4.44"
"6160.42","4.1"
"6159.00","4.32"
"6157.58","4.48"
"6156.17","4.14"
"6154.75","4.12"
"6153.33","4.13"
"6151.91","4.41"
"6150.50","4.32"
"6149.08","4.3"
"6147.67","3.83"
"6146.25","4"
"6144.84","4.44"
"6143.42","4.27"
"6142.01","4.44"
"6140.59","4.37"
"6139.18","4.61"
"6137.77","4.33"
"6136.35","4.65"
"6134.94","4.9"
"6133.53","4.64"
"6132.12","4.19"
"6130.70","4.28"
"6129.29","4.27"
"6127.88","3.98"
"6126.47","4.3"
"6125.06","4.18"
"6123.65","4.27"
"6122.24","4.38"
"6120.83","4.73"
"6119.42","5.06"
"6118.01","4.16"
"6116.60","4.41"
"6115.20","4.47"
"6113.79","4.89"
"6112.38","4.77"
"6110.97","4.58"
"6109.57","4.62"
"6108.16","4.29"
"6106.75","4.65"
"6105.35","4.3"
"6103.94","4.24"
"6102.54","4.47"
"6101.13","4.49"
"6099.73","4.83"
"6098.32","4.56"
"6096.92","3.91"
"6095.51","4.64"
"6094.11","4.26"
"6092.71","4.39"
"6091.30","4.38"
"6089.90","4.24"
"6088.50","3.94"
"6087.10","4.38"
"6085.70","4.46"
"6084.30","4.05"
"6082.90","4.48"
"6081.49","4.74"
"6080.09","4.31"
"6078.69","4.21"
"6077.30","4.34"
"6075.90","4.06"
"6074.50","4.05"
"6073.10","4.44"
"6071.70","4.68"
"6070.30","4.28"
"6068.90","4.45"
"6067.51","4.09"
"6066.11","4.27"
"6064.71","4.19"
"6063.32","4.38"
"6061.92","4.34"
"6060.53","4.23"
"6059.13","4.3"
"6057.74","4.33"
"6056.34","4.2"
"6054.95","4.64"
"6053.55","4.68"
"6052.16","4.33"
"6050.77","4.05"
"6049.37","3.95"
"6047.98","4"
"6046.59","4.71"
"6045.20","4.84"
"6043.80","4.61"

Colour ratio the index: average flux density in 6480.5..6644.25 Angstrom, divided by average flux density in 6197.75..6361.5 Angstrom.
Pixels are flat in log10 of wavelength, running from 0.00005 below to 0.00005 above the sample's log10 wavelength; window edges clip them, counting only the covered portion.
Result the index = 0.9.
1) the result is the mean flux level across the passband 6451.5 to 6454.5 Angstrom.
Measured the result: 4.57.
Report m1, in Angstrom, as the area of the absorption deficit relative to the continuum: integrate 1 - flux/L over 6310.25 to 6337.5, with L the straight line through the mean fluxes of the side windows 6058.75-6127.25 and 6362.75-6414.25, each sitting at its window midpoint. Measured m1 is -1.0 Angstrom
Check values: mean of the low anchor 4.39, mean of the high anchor 4.62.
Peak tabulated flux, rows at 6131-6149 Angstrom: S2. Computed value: 4.9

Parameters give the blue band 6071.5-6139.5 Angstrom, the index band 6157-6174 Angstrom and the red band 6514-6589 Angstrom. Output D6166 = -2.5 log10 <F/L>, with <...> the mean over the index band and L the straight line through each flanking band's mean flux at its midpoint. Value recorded 0.022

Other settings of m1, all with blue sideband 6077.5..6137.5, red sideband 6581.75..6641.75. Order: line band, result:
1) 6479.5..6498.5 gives -0.9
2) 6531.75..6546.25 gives -0.1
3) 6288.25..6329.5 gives -4.3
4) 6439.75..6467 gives -1.5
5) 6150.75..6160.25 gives 0.3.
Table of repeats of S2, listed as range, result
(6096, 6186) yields 5.06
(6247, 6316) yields 5.63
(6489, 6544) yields 4.73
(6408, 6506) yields 4.96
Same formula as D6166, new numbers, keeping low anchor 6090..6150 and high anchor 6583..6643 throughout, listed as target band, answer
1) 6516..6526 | -0.06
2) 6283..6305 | -0.08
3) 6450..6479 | -0.04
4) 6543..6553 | -0.01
